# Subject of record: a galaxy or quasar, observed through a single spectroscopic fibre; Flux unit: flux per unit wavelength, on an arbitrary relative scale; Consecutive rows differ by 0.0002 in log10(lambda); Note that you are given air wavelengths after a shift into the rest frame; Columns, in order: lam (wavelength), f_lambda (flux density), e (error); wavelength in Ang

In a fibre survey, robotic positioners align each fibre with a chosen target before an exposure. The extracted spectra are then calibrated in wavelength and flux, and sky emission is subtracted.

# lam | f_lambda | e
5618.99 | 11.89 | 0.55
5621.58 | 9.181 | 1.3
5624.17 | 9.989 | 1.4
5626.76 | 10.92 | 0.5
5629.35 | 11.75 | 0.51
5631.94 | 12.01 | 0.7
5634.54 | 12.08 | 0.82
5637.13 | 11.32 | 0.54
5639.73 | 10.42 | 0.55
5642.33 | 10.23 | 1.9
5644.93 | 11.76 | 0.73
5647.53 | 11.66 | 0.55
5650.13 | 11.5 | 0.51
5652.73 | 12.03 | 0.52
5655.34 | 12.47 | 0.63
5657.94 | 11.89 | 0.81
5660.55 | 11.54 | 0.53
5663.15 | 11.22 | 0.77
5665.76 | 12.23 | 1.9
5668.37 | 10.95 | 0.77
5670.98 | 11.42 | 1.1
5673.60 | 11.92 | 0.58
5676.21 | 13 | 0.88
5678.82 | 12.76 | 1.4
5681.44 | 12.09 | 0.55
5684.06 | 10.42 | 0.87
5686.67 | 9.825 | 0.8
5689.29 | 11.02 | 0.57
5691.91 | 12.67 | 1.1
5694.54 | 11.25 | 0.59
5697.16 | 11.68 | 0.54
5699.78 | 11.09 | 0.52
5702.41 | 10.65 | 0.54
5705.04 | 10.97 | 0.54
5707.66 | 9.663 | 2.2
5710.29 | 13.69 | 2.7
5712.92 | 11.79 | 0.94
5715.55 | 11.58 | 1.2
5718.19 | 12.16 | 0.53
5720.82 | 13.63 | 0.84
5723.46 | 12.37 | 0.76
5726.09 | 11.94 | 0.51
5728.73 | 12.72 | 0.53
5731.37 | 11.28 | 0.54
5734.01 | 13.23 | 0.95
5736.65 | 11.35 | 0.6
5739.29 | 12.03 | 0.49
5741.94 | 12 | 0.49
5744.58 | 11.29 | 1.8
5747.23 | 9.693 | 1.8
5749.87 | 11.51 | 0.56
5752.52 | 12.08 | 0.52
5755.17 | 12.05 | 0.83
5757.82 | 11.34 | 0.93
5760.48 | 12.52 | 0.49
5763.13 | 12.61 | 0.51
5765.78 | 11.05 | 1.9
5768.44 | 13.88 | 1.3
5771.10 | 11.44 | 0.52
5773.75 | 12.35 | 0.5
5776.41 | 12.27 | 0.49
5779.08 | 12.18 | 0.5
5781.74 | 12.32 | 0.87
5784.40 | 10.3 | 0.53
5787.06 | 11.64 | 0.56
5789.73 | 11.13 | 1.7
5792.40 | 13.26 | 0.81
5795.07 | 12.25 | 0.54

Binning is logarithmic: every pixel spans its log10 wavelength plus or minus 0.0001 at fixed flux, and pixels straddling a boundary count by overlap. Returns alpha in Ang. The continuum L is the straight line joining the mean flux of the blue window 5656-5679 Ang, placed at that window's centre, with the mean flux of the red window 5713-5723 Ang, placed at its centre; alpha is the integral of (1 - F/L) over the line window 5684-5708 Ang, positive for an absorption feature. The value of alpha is 2.3 Ang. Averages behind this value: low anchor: 11.9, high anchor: 12.4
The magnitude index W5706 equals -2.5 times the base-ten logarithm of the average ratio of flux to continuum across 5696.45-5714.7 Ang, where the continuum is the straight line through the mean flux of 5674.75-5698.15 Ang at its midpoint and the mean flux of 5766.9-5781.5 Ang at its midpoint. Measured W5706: 0.04 mag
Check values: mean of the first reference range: 11.6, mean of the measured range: 11.4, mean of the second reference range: 12.4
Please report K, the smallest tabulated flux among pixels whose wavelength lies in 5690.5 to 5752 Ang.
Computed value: 9.663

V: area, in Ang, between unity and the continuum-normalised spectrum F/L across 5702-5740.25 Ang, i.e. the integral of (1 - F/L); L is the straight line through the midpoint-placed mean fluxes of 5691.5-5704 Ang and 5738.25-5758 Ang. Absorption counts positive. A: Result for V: -1.8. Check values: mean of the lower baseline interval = 11.4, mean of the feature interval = 12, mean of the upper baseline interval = 11.5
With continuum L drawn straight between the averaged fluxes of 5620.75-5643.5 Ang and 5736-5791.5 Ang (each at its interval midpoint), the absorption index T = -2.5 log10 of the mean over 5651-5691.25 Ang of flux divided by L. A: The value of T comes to -0.047 mag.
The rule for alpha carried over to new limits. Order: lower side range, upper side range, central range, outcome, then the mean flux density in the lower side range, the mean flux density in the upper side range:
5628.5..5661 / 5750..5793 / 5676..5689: 0.3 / 11.6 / 12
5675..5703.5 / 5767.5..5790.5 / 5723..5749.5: -0.1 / 11.5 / 11.9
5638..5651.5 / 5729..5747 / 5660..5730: -1.4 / 11.1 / 11.8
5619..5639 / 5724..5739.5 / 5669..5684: -0.6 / 11.1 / 12.1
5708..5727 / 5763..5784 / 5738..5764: 1.1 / 12.3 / 12.2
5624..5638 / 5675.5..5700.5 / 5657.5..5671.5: 0.0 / 11.5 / 11.6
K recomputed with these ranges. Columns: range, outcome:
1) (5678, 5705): 9.825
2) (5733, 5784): 9.693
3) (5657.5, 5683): 10.95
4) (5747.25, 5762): 11.34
